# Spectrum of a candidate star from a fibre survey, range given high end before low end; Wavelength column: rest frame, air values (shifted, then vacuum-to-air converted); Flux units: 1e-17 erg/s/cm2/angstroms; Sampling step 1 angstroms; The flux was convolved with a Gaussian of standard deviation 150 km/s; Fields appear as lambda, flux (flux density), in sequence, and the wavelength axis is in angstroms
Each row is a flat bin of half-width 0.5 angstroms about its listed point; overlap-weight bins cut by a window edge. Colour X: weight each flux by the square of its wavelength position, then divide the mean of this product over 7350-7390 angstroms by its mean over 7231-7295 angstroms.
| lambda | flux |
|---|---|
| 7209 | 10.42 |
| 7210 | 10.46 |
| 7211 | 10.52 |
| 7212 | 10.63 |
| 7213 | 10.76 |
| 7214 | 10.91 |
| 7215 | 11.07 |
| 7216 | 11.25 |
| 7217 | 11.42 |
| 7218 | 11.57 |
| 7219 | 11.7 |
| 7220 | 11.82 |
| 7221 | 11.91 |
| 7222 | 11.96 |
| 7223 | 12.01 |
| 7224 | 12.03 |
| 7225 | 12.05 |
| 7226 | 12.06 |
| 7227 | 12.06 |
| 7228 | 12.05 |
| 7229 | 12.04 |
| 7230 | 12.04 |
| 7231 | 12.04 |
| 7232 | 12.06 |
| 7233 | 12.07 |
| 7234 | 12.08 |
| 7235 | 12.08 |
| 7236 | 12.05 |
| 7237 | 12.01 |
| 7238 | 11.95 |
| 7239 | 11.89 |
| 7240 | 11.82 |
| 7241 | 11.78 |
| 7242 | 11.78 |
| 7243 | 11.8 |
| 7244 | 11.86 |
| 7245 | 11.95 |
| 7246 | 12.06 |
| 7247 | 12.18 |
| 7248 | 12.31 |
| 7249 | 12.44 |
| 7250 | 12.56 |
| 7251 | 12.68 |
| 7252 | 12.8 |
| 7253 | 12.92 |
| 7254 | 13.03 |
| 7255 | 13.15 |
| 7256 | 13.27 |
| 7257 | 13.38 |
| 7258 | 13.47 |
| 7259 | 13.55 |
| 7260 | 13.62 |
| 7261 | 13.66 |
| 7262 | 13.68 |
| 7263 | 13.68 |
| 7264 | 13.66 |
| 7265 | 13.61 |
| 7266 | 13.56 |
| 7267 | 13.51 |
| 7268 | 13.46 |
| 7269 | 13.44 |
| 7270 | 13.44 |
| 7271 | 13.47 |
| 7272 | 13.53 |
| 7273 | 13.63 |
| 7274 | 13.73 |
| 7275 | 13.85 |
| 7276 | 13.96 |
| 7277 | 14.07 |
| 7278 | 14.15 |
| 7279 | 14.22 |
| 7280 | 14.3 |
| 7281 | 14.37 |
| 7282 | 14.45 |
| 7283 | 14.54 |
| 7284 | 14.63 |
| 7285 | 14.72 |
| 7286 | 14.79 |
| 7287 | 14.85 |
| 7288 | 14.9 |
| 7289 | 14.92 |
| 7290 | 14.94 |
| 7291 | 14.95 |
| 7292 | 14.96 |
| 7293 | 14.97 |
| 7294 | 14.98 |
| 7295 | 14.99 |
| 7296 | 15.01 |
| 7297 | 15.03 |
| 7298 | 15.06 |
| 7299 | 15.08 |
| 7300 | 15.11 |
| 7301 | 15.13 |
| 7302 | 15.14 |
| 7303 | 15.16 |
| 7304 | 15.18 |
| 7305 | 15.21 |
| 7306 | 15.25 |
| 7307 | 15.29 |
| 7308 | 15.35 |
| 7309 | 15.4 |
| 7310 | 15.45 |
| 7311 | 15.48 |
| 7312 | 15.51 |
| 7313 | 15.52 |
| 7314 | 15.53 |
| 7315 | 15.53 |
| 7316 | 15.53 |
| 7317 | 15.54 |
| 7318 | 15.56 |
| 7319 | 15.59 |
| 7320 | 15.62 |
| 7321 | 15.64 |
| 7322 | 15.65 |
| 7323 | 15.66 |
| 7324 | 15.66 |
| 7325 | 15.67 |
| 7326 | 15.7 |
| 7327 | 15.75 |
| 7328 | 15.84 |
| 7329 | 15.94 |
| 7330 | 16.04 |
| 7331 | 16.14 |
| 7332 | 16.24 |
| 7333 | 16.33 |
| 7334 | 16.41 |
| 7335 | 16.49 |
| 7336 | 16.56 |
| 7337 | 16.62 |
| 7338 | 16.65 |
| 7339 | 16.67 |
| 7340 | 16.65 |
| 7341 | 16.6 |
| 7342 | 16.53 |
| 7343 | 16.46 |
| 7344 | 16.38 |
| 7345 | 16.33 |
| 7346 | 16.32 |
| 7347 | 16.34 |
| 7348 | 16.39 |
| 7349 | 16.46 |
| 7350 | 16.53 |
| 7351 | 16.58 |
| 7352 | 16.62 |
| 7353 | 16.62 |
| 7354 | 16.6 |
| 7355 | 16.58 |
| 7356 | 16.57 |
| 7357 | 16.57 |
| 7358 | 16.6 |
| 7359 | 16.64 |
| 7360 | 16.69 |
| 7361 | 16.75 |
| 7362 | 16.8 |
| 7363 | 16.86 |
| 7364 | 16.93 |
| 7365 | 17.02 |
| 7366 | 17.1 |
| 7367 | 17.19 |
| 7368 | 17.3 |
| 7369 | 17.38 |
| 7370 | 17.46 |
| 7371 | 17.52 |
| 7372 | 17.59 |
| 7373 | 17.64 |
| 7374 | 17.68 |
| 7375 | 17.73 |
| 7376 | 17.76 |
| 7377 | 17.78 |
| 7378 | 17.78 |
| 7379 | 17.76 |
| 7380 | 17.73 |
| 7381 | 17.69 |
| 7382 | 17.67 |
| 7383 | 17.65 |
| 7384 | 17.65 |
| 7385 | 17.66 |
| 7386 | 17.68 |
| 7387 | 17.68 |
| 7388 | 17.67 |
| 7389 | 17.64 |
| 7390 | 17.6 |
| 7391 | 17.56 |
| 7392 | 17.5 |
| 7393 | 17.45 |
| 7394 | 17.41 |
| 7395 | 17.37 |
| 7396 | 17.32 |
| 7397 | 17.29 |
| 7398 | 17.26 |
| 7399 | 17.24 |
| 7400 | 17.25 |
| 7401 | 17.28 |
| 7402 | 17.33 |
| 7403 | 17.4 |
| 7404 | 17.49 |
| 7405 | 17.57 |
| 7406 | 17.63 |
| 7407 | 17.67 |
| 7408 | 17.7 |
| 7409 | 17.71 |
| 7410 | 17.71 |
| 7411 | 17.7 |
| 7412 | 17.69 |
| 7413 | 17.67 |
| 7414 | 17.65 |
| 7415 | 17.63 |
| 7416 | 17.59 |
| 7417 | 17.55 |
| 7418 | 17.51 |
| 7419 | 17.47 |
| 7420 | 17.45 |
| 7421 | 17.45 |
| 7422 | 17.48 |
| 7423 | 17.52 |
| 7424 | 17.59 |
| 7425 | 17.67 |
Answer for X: 1.33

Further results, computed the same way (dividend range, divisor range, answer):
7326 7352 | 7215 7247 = 1.42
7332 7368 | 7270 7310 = 1.15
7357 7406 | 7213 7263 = 1.48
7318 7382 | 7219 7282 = 1.34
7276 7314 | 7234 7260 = 1.22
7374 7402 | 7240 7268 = 1.41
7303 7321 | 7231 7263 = 1.25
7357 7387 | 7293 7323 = 1.15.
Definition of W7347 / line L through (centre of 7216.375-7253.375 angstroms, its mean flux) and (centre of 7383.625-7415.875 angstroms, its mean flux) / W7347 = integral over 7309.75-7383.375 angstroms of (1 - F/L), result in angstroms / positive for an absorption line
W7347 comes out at -3.67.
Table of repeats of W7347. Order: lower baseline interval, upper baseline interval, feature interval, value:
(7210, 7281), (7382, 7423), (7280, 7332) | -2.88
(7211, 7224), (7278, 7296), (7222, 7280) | 0.90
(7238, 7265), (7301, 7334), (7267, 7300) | -0.67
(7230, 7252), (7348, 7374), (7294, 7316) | -0.90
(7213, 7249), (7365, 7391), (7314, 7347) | -0.69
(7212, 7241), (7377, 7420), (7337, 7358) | -0.90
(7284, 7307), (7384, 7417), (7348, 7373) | -0.46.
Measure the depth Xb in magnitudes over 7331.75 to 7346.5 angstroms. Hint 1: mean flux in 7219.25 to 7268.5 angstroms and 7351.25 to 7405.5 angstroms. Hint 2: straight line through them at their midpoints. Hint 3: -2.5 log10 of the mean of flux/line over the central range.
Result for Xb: -0.04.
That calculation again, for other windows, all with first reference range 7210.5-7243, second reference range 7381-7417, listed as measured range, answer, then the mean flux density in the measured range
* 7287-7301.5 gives -0.07 mag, 15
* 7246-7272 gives -0.03 mag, 13.2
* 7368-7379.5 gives -0.06 mag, 17.6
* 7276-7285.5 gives -0.06 mag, 14.4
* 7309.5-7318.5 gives -0.06 mag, 15.5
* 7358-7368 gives -0.04 mag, 16.9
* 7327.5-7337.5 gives -0.07 mag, 16.3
